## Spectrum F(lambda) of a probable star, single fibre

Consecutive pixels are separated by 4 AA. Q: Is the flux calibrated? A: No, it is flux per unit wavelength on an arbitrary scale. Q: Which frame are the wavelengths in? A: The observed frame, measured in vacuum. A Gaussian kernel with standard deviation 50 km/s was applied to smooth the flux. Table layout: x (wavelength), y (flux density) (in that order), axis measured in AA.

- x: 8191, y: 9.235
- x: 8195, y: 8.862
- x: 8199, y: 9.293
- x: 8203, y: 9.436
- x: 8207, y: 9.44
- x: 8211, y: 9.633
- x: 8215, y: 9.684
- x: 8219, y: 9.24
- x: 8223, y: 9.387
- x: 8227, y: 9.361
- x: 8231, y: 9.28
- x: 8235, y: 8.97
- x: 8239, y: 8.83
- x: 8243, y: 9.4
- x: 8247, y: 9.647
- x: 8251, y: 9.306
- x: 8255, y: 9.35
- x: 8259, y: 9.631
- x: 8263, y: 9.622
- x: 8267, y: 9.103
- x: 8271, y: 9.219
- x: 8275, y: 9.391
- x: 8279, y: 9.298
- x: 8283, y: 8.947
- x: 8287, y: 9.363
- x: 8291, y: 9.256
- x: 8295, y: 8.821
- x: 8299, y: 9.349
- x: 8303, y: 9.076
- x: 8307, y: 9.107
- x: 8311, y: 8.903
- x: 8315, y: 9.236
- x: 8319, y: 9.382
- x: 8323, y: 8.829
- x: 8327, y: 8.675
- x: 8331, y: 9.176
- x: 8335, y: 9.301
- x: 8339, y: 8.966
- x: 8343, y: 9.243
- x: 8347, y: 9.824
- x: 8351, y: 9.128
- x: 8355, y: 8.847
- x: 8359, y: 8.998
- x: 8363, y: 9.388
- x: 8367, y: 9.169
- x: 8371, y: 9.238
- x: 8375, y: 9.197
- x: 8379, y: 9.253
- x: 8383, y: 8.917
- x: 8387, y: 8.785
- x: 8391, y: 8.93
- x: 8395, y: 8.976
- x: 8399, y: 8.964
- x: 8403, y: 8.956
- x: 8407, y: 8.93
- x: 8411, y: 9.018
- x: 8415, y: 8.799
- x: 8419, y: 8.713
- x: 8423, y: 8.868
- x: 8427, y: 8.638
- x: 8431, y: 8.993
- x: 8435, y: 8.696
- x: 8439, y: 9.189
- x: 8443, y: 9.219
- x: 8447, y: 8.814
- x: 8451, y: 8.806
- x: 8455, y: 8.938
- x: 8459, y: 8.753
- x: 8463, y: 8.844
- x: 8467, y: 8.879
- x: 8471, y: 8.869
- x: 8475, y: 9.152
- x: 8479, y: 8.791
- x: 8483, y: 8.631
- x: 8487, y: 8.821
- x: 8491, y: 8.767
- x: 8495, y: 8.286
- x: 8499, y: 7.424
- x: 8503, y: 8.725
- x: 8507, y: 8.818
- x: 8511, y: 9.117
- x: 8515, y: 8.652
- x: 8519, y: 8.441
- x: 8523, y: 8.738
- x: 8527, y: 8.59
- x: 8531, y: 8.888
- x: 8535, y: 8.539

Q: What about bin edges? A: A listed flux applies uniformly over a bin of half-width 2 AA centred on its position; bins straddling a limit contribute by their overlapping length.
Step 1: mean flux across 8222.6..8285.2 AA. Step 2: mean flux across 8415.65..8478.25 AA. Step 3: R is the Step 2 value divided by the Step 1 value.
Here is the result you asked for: 0.96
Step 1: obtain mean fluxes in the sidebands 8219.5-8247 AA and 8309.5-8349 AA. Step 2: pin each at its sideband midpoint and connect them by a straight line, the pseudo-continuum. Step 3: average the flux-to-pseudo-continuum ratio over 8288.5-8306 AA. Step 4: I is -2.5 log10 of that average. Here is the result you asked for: 0.01 mag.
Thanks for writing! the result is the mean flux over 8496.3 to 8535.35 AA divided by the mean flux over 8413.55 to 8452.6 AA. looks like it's 1.0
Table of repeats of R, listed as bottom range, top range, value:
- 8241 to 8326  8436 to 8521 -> 0.95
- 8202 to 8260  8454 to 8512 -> 0.93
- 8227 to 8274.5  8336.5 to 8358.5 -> 0.99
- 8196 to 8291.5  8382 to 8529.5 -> 0.94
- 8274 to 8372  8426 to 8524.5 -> 0.96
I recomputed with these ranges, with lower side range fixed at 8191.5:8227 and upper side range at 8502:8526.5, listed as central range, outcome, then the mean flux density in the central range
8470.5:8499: 0.018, 8.66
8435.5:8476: -0.009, 8.93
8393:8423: 0.006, 8.91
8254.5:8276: -0.016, 9.39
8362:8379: -0.024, 9.24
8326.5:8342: 0.004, 9.08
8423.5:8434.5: 0.013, 8.81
